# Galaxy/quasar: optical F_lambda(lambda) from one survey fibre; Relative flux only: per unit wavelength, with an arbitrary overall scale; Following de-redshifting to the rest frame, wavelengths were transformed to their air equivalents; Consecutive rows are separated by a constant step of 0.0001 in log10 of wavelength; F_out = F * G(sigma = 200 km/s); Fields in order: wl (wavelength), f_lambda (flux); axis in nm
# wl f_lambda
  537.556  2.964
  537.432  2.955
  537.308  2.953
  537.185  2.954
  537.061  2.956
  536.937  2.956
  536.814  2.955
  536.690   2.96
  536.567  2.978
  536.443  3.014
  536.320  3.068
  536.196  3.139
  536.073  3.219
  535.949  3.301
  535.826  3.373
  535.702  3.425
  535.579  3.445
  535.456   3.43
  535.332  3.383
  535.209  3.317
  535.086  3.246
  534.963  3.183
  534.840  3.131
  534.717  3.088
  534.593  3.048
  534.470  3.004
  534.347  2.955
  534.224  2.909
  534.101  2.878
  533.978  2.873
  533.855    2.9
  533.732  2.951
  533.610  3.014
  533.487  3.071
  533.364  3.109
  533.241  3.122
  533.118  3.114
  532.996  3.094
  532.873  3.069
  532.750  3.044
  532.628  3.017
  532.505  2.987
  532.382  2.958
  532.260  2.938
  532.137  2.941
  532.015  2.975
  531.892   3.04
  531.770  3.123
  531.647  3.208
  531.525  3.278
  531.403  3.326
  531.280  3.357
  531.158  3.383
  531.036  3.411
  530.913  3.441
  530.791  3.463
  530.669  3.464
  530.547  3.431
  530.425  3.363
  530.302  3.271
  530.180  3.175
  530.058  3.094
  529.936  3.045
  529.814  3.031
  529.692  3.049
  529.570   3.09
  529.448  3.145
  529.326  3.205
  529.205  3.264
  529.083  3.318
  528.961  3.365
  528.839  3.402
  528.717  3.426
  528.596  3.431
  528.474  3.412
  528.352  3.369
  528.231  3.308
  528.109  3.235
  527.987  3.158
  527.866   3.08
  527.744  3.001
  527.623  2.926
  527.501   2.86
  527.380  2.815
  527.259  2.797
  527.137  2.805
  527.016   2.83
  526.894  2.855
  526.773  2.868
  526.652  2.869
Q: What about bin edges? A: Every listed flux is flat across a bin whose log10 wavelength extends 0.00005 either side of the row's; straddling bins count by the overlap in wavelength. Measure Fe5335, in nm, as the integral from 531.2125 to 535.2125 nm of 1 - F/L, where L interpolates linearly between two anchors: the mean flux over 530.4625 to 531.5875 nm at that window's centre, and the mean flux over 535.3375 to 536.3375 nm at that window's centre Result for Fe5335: 0.35 nm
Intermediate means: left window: 3.4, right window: 3.31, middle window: 3.07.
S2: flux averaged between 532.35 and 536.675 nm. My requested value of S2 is 3.11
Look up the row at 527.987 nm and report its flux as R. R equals 3.158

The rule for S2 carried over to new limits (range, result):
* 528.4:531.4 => 3.29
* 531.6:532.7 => 3.02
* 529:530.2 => 3.15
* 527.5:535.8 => 3.17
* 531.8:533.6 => 3.03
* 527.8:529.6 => 3.28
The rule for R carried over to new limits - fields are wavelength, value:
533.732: 2.951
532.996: 3.094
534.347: 2.955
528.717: 3.426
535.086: 3.246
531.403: 3.326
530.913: 3.441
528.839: 3.402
